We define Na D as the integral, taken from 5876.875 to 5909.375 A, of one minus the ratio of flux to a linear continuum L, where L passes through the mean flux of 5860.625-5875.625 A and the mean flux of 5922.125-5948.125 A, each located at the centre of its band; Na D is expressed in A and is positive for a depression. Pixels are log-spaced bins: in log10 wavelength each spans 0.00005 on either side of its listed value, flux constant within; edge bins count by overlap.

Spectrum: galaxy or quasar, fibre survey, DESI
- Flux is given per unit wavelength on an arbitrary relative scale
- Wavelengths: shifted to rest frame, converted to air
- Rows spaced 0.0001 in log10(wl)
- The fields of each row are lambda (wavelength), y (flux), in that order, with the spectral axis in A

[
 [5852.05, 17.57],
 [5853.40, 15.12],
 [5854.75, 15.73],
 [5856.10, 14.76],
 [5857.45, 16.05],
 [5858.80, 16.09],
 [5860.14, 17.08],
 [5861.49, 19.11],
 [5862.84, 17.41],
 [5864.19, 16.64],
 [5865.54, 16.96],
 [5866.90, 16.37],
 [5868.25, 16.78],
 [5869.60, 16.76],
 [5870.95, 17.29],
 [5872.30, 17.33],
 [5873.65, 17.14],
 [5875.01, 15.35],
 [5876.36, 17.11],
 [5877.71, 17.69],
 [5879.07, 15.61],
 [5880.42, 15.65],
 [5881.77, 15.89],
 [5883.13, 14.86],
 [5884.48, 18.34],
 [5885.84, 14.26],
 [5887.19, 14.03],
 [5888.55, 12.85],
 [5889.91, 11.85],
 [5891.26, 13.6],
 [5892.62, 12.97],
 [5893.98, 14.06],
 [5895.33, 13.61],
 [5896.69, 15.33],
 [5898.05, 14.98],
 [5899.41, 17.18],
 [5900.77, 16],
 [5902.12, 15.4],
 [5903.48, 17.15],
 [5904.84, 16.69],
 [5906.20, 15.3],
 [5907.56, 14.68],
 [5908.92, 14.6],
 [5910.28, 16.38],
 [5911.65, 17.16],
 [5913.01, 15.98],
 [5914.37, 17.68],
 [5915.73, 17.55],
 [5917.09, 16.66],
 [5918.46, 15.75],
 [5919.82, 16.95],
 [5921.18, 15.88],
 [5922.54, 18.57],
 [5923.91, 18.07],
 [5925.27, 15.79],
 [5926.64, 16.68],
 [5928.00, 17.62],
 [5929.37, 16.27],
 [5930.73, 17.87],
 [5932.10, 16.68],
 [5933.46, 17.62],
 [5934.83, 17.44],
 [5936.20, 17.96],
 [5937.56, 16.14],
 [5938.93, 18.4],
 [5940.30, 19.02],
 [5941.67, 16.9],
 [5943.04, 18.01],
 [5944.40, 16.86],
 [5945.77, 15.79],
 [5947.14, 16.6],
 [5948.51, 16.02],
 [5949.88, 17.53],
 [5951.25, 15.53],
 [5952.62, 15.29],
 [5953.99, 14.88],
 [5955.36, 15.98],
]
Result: 3.8 A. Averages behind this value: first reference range 17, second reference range 17.2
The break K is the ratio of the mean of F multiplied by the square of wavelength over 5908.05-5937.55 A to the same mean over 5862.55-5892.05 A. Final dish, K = 1.1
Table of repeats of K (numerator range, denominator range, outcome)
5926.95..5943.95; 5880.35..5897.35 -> 1.24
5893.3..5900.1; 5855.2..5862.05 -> 0.92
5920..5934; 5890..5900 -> 1.20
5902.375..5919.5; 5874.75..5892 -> 1.09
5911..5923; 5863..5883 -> 1.03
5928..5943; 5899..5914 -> 1.10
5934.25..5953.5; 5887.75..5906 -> 1.17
